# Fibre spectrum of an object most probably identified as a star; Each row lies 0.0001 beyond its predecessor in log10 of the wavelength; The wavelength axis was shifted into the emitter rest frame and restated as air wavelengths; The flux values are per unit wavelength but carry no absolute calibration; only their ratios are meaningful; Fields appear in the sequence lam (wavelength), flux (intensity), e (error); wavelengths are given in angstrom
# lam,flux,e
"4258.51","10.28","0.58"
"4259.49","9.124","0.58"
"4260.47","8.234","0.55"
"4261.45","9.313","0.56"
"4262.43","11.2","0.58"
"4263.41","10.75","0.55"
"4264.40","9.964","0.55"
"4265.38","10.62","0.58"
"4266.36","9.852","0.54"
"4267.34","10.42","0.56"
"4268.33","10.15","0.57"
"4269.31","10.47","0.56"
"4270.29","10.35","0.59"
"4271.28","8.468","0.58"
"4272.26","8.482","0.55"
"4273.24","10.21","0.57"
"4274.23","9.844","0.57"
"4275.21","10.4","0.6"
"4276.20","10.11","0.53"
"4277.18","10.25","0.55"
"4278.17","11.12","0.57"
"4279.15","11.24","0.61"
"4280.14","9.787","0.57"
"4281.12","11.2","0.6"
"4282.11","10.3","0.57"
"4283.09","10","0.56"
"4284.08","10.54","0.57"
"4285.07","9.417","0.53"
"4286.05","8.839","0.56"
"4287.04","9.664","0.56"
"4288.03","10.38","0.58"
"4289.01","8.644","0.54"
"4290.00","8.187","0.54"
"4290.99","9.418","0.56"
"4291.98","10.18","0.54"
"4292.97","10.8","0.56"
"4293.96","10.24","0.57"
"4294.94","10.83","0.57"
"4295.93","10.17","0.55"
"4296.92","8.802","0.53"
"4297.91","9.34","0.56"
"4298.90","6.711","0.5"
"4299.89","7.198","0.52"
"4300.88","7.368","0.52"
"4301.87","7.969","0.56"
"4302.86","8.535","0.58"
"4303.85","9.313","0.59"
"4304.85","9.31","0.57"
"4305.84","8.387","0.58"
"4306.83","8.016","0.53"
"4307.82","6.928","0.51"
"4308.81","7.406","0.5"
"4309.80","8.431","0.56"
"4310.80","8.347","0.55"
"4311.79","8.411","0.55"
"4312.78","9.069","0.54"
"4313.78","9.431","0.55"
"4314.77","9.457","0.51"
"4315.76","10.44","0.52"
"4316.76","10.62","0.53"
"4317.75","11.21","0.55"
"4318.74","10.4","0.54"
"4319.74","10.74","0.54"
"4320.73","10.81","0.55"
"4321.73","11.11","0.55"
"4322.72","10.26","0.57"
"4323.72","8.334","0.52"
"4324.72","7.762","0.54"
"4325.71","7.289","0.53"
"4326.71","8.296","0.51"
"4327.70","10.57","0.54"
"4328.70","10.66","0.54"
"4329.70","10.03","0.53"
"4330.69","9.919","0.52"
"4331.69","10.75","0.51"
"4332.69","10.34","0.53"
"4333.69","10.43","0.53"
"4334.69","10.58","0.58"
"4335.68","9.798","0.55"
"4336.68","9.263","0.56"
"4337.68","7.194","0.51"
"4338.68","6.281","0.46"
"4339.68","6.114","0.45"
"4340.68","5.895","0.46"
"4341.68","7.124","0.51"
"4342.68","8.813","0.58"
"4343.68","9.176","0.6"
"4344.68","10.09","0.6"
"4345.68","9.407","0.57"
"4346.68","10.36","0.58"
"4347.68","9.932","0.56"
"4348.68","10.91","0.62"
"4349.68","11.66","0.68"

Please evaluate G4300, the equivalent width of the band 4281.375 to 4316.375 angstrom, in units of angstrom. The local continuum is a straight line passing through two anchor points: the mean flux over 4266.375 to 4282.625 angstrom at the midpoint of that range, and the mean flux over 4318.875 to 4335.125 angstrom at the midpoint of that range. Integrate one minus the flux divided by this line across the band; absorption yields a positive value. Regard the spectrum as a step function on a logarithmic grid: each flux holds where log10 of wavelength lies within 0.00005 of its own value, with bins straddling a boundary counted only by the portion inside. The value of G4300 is 3.4 angstrom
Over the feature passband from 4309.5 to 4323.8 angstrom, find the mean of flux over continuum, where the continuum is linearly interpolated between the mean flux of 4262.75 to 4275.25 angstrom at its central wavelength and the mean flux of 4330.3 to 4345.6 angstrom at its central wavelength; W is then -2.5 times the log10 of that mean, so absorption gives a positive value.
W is -0.08 mag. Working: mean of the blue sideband 10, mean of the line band 9.86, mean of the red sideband 8.79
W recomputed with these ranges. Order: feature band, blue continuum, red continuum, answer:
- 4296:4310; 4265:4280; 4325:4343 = 0.16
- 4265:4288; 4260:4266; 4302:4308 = -0.06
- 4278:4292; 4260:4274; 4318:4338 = 0.00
